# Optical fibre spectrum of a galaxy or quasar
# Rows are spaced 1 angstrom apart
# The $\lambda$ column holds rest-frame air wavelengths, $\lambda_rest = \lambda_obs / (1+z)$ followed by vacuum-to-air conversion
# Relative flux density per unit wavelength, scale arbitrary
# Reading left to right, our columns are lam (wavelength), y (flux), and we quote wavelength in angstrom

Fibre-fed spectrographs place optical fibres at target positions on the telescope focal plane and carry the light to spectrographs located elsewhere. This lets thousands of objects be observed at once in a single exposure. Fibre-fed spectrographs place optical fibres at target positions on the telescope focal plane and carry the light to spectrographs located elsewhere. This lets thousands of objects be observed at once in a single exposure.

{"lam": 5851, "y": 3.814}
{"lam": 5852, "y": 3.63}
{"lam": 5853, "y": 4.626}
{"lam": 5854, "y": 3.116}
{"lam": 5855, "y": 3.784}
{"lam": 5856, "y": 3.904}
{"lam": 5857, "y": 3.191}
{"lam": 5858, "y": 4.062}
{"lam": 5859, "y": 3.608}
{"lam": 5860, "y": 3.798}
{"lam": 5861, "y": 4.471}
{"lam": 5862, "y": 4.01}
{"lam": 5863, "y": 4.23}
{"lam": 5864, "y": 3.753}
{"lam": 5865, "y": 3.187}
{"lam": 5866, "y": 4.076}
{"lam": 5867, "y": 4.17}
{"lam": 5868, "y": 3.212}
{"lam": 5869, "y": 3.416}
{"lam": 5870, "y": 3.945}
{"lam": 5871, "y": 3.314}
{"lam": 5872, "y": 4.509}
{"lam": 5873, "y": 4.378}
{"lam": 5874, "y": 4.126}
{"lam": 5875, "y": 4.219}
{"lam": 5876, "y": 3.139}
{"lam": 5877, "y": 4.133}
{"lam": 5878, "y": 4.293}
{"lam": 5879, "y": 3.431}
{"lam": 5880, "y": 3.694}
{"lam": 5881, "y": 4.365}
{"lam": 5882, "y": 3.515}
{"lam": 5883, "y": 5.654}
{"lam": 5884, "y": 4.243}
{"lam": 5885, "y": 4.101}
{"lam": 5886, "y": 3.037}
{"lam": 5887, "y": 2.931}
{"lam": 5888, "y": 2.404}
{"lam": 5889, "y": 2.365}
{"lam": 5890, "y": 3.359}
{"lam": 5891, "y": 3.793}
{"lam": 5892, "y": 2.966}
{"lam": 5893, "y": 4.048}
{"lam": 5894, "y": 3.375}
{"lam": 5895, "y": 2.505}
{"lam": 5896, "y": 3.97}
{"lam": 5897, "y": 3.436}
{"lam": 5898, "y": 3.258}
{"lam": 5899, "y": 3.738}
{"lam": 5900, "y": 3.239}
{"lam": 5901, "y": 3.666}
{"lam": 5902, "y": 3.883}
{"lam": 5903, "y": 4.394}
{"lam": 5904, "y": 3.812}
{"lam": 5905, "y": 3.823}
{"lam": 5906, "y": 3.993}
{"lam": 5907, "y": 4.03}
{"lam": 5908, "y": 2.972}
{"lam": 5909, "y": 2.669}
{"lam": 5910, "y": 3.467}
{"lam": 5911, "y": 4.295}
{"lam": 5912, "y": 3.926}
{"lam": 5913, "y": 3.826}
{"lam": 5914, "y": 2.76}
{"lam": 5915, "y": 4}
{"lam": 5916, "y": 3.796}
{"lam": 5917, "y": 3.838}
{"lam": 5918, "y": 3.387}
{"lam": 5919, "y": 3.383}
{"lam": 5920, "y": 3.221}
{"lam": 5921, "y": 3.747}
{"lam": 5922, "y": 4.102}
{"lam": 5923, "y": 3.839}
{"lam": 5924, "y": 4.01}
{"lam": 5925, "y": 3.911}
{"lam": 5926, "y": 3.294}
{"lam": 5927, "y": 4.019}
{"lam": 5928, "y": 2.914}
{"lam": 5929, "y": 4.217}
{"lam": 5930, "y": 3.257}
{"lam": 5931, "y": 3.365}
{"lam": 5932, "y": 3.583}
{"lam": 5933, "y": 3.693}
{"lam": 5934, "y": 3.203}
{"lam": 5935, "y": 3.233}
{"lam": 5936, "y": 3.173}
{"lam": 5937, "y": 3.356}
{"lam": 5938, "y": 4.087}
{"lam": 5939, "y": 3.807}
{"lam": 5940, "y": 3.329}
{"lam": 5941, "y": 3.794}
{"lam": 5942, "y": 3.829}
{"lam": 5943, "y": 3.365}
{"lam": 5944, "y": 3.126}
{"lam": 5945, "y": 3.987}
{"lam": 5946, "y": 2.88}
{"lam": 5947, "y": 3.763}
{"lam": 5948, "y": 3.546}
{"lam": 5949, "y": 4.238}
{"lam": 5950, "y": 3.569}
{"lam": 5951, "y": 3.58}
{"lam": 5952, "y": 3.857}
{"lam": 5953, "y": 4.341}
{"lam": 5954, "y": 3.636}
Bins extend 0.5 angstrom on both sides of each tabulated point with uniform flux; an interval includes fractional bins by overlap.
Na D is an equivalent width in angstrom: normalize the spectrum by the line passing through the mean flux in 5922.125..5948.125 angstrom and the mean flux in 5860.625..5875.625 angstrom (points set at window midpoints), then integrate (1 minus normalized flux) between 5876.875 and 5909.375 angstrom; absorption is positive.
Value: 1.59 angstrom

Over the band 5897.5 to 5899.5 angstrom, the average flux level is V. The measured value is 3.5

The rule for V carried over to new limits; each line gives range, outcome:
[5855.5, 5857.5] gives 3.55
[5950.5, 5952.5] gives 3.72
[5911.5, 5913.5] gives 3.88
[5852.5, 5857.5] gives 3.72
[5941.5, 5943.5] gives 3.6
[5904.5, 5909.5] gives 3.5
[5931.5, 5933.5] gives 3.64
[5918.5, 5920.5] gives 3.3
